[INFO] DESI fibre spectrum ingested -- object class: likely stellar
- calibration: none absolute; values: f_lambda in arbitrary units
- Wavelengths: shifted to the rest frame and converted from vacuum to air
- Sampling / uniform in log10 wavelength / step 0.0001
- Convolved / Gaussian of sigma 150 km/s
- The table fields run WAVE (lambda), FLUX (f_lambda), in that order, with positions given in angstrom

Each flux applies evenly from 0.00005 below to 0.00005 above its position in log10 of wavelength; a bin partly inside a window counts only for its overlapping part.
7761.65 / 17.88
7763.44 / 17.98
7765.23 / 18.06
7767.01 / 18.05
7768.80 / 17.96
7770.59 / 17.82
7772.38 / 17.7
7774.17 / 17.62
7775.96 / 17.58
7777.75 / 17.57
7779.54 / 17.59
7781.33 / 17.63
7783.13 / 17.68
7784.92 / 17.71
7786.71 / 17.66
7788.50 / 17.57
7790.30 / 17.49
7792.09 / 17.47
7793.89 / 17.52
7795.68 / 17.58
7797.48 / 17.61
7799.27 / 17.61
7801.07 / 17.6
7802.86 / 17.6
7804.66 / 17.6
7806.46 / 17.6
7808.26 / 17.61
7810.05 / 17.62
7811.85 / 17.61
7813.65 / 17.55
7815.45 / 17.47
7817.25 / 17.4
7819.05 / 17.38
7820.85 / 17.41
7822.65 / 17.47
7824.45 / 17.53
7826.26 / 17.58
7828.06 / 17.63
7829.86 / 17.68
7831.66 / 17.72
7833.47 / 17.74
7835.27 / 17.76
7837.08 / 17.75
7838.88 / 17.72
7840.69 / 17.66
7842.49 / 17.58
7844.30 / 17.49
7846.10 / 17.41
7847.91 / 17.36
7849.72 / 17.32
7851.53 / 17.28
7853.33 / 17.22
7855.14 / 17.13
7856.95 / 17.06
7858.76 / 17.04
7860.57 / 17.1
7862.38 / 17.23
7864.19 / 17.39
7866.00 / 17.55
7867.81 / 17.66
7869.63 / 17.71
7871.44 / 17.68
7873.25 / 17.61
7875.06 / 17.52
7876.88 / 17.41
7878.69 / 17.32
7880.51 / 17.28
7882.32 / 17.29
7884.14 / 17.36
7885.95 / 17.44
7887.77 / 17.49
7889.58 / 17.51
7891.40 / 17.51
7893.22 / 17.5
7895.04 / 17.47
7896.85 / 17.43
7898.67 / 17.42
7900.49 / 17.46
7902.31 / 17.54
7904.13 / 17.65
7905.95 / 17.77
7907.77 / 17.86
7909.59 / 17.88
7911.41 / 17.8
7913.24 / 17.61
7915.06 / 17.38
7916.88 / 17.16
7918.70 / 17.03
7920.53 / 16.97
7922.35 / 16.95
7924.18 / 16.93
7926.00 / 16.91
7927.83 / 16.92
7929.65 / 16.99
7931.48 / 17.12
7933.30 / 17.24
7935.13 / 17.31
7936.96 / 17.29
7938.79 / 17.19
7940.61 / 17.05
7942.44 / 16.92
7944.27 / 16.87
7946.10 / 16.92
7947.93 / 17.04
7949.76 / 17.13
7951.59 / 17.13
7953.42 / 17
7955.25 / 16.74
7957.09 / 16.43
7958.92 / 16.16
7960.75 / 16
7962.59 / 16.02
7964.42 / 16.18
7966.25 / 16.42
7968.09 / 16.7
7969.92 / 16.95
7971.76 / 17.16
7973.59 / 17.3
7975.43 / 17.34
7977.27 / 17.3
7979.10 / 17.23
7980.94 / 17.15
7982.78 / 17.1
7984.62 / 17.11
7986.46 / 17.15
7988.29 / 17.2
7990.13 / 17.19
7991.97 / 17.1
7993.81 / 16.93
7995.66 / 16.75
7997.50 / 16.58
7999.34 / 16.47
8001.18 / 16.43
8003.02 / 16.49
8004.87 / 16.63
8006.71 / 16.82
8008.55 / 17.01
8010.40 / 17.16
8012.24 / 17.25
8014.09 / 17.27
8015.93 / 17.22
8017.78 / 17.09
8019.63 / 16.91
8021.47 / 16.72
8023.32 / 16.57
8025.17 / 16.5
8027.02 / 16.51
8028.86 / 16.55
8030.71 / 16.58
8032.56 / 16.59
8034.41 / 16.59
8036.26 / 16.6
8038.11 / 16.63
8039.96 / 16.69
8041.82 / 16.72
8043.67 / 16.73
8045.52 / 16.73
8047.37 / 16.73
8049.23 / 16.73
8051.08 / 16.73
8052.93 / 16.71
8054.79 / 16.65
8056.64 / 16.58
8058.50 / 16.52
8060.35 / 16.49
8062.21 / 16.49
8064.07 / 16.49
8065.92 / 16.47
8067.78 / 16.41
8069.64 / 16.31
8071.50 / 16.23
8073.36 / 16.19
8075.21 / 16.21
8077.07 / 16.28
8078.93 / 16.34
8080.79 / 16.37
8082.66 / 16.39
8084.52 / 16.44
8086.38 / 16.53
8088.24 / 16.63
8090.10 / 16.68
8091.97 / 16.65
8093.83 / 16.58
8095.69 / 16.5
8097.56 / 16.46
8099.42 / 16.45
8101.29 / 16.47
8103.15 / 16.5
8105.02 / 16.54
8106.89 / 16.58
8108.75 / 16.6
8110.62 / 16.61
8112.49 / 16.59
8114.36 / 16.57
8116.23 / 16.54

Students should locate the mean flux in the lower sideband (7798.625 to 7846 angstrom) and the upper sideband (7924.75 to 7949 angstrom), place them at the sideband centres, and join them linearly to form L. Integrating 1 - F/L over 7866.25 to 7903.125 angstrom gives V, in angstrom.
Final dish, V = -0.4 angstrom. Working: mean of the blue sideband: 17.6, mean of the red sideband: 17.1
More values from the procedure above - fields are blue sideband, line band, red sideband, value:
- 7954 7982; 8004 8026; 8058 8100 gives -0.4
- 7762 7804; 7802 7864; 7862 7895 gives 0.3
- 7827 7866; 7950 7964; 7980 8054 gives 0.4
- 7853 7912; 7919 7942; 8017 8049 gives 0.2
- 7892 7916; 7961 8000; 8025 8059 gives 0.4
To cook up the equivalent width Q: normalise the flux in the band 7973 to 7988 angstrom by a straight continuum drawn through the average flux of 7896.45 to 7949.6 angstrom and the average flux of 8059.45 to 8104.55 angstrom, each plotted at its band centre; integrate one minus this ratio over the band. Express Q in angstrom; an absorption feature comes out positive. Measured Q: -0.2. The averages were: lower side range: 17.3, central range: 17.2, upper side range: 16.4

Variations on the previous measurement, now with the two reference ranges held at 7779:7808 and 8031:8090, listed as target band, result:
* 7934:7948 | -0.1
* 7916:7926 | 0.0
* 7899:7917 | -0.5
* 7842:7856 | 0.0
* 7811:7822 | 0.0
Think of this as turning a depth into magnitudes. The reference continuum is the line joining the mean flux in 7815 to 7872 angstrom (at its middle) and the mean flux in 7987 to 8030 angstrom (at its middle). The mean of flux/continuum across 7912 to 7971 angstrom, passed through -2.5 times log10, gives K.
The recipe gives 0.01 mag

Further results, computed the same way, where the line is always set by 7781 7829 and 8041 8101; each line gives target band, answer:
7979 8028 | -0.01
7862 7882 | -0.01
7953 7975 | 0.02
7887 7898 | -0.02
